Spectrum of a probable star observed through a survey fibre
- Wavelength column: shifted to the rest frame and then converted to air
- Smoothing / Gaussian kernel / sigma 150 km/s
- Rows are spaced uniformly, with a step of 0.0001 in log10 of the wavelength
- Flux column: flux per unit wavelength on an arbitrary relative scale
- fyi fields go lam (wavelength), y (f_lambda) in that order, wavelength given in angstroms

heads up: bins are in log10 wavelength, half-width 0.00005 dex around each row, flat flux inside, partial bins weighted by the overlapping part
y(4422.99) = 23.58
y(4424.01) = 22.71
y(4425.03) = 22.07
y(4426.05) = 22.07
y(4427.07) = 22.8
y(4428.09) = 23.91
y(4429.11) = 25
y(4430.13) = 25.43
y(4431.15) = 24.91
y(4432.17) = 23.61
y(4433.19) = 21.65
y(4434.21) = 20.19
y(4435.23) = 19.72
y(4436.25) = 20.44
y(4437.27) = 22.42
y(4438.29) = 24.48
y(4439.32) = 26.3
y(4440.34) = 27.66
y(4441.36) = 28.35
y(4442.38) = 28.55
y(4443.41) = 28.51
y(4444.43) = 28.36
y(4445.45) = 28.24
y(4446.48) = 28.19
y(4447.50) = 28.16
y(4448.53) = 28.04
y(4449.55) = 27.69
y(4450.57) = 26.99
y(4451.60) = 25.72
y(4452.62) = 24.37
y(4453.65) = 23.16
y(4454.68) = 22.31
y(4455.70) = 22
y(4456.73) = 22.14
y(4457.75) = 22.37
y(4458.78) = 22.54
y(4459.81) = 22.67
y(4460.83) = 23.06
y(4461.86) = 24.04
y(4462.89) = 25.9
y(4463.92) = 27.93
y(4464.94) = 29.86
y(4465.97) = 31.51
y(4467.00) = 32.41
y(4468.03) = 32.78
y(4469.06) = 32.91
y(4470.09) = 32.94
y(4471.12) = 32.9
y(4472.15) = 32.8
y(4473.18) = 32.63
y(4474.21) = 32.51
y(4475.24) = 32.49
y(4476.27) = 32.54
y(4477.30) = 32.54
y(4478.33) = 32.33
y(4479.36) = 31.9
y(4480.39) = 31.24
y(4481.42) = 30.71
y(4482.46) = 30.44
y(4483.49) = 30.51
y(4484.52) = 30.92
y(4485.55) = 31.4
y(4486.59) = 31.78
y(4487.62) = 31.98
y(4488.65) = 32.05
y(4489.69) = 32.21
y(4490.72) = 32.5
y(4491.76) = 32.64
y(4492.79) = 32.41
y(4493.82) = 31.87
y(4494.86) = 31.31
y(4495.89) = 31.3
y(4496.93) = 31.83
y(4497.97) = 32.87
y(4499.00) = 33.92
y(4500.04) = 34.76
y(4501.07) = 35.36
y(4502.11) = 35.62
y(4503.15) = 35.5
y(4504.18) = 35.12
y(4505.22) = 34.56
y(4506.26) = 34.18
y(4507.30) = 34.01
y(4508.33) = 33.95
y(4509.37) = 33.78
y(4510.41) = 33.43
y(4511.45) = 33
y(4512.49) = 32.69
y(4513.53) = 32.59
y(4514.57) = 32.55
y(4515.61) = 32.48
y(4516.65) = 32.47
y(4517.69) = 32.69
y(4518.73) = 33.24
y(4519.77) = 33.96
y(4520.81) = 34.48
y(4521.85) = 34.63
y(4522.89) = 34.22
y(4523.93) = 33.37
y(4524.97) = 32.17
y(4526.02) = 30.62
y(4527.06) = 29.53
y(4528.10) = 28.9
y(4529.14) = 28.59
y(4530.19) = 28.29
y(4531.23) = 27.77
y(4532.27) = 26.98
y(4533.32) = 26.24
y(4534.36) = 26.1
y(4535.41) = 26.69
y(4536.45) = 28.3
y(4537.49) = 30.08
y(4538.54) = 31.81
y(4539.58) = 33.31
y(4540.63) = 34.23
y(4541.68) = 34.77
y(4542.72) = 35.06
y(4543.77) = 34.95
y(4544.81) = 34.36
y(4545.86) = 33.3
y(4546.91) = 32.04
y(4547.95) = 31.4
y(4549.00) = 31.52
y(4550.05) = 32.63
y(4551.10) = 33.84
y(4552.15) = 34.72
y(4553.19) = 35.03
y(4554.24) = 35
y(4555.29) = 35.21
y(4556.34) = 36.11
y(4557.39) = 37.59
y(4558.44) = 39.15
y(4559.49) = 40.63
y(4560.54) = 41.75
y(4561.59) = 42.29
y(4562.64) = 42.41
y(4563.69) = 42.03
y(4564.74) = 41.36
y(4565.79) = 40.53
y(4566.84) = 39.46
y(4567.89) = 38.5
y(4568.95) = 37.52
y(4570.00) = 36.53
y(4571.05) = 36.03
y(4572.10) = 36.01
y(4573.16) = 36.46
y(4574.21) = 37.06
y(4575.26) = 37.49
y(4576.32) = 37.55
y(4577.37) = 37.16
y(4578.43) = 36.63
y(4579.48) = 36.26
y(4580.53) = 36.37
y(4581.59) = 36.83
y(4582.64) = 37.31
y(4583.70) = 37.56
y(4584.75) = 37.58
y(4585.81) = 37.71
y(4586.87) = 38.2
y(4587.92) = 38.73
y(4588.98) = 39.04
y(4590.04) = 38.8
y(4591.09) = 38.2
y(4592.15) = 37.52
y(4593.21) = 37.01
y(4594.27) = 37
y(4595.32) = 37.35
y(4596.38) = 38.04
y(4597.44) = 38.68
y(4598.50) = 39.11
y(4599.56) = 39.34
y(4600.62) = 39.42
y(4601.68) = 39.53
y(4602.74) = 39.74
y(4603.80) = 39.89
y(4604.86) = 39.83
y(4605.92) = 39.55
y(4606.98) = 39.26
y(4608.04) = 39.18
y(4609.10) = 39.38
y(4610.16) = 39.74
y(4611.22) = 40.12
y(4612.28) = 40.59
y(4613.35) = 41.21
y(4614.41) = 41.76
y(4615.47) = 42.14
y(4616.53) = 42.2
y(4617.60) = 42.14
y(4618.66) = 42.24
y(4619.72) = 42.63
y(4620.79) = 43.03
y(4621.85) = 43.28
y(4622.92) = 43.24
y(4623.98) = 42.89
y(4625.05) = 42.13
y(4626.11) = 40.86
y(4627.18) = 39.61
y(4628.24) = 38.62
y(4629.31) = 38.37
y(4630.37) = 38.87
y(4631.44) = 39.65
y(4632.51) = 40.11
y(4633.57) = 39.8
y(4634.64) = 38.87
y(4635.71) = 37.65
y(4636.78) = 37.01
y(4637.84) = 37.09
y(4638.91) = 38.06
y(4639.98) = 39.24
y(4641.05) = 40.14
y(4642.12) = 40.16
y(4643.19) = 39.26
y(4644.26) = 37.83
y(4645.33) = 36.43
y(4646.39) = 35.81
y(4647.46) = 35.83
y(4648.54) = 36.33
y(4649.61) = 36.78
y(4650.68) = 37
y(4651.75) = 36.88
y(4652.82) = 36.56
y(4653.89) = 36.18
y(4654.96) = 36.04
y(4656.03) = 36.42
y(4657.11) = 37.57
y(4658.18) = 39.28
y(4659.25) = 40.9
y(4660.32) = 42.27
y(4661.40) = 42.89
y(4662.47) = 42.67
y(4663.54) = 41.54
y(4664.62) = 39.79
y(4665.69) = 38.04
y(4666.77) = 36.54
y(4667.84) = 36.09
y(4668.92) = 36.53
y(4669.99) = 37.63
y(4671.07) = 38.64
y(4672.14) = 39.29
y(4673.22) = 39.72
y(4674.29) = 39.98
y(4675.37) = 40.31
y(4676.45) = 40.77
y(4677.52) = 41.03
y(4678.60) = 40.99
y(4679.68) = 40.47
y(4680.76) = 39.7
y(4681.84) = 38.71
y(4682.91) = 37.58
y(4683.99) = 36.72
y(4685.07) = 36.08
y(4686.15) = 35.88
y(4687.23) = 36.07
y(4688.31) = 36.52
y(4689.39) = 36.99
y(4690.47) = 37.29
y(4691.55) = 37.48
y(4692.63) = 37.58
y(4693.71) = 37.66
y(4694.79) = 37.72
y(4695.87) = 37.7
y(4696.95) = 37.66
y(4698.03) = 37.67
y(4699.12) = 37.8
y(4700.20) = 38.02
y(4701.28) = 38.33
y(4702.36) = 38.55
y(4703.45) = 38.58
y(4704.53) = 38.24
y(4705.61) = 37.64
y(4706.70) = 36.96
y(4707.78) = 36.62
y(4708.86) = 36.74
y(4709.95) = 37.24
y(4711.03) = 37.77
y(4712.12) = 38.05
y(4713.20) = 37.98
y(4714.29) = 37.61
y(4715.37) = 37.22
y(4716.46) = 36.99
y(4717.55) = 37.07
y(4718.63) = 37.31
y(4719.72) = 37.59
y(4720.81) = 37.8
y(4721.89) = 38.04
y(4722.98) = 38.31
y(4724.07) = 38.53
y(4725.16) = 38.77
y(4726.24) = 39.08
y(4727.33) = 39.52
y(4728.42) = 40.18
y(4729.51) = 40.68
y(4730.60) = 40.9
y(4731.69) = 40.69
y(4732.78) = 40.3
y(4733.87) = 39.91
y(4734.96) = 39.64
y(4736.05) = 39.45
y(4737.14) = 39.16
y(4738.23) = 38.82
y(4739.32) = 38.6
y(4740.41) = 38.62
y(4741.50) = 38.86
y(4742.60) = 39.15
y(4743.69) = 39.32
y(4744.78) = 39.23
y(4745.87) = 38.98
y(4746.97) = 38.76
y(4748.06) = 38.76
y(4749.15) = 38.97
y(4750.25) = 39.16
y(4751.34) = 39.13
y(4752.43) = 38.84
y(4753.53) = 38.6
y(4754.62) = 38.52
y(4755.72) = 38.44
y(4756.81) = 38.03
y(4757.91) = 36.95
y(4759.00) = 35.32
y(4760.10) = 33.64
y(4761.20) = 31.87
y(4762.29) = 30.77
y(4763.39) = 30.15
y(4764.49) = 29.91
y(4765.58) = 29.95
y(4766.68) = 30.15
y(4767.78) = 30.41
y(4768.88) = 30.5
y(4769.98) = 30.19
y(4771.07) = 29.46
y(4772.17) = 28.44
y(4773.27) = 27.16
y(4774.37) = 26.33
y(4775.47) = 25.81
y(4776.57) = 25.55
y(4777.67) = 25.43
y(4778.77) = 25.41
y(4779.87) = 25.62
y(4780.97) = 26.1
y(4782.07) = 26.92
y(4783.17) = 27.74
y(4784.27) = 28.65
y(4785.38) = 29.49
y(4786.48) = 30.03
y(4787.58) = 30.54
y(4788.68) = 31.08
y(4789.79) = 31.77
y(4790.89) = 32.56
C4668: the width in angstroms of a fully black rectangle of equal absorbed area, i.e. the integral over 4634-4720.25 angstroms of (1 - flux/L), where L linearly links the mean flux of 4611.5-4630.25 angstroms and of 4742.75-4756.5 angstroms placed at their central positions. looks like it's 4.9 angstroms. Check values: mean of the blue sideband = 41.5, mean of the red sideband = 38.9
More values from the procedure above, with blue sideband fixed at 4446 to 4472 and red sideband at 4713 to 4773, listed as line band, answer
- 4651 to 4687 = -4.7 angstroms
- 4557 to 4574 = -4.7 angstroms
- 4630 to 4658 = -3.7 angstroms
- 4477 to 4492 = -2.0 angstroms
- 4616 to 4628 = -3.5 angstroms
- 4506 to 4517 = -1.7 angstroms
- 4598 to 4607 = -2.1 angstroms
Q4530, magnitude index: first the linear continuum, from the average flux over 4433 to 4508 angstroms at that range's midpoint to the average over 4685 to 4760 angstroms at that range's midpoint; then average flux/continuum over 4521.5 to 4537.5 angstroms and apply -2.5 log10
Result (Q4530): 0.070 mag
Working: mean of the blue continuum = 29.4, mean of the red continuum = 38.2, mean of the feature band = 29.5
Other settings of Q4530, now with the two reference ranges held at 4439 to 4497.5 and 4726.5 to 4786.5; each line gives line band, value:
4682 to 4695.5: -0.12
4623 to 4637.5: -0.23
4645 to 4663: -0.17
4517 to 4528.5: -0.08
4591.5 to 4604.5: -0.22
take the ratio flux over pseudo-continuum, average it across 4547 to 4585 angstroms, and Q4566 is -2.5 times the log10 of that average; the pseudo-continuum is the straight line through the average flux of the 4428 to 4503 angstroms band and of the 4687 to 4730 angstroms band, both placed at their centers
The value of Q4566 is -0.147 mag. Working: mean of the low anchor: 28.7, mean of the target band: 37.2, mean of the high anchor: 37.9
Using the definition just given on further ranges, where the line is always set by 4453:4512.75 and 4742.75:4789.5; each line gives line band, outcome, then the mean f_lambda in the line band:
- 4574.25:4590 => -0.19 mag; 37.5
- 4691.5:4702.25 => -0.18 mag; 37.8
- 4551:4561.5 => -0.19 mag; 37.3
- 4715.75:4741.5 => -0.21 mag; 38.9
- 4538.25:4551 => -0.07 mag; 33.3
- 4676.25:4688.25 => -0.20 mag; 38.4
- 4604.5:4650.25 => -0.25 mag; 39.7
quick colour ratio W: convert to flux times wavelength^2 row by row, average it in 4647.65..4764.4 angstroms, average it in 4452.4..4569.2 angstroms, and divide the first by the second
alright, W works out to 1.28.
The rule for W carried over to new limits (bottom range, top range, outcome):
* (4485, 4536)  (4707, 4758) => 1.32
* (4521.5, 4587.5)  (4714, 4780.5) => 1.11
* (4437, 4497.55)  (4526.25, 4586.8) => 1.25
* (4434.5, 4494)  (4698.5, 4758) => 1.51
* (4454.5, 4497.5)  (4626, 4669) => 1.38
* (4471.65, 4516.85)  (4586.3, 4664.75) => 1.27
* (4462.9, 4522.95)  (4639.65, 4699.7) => 1.27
